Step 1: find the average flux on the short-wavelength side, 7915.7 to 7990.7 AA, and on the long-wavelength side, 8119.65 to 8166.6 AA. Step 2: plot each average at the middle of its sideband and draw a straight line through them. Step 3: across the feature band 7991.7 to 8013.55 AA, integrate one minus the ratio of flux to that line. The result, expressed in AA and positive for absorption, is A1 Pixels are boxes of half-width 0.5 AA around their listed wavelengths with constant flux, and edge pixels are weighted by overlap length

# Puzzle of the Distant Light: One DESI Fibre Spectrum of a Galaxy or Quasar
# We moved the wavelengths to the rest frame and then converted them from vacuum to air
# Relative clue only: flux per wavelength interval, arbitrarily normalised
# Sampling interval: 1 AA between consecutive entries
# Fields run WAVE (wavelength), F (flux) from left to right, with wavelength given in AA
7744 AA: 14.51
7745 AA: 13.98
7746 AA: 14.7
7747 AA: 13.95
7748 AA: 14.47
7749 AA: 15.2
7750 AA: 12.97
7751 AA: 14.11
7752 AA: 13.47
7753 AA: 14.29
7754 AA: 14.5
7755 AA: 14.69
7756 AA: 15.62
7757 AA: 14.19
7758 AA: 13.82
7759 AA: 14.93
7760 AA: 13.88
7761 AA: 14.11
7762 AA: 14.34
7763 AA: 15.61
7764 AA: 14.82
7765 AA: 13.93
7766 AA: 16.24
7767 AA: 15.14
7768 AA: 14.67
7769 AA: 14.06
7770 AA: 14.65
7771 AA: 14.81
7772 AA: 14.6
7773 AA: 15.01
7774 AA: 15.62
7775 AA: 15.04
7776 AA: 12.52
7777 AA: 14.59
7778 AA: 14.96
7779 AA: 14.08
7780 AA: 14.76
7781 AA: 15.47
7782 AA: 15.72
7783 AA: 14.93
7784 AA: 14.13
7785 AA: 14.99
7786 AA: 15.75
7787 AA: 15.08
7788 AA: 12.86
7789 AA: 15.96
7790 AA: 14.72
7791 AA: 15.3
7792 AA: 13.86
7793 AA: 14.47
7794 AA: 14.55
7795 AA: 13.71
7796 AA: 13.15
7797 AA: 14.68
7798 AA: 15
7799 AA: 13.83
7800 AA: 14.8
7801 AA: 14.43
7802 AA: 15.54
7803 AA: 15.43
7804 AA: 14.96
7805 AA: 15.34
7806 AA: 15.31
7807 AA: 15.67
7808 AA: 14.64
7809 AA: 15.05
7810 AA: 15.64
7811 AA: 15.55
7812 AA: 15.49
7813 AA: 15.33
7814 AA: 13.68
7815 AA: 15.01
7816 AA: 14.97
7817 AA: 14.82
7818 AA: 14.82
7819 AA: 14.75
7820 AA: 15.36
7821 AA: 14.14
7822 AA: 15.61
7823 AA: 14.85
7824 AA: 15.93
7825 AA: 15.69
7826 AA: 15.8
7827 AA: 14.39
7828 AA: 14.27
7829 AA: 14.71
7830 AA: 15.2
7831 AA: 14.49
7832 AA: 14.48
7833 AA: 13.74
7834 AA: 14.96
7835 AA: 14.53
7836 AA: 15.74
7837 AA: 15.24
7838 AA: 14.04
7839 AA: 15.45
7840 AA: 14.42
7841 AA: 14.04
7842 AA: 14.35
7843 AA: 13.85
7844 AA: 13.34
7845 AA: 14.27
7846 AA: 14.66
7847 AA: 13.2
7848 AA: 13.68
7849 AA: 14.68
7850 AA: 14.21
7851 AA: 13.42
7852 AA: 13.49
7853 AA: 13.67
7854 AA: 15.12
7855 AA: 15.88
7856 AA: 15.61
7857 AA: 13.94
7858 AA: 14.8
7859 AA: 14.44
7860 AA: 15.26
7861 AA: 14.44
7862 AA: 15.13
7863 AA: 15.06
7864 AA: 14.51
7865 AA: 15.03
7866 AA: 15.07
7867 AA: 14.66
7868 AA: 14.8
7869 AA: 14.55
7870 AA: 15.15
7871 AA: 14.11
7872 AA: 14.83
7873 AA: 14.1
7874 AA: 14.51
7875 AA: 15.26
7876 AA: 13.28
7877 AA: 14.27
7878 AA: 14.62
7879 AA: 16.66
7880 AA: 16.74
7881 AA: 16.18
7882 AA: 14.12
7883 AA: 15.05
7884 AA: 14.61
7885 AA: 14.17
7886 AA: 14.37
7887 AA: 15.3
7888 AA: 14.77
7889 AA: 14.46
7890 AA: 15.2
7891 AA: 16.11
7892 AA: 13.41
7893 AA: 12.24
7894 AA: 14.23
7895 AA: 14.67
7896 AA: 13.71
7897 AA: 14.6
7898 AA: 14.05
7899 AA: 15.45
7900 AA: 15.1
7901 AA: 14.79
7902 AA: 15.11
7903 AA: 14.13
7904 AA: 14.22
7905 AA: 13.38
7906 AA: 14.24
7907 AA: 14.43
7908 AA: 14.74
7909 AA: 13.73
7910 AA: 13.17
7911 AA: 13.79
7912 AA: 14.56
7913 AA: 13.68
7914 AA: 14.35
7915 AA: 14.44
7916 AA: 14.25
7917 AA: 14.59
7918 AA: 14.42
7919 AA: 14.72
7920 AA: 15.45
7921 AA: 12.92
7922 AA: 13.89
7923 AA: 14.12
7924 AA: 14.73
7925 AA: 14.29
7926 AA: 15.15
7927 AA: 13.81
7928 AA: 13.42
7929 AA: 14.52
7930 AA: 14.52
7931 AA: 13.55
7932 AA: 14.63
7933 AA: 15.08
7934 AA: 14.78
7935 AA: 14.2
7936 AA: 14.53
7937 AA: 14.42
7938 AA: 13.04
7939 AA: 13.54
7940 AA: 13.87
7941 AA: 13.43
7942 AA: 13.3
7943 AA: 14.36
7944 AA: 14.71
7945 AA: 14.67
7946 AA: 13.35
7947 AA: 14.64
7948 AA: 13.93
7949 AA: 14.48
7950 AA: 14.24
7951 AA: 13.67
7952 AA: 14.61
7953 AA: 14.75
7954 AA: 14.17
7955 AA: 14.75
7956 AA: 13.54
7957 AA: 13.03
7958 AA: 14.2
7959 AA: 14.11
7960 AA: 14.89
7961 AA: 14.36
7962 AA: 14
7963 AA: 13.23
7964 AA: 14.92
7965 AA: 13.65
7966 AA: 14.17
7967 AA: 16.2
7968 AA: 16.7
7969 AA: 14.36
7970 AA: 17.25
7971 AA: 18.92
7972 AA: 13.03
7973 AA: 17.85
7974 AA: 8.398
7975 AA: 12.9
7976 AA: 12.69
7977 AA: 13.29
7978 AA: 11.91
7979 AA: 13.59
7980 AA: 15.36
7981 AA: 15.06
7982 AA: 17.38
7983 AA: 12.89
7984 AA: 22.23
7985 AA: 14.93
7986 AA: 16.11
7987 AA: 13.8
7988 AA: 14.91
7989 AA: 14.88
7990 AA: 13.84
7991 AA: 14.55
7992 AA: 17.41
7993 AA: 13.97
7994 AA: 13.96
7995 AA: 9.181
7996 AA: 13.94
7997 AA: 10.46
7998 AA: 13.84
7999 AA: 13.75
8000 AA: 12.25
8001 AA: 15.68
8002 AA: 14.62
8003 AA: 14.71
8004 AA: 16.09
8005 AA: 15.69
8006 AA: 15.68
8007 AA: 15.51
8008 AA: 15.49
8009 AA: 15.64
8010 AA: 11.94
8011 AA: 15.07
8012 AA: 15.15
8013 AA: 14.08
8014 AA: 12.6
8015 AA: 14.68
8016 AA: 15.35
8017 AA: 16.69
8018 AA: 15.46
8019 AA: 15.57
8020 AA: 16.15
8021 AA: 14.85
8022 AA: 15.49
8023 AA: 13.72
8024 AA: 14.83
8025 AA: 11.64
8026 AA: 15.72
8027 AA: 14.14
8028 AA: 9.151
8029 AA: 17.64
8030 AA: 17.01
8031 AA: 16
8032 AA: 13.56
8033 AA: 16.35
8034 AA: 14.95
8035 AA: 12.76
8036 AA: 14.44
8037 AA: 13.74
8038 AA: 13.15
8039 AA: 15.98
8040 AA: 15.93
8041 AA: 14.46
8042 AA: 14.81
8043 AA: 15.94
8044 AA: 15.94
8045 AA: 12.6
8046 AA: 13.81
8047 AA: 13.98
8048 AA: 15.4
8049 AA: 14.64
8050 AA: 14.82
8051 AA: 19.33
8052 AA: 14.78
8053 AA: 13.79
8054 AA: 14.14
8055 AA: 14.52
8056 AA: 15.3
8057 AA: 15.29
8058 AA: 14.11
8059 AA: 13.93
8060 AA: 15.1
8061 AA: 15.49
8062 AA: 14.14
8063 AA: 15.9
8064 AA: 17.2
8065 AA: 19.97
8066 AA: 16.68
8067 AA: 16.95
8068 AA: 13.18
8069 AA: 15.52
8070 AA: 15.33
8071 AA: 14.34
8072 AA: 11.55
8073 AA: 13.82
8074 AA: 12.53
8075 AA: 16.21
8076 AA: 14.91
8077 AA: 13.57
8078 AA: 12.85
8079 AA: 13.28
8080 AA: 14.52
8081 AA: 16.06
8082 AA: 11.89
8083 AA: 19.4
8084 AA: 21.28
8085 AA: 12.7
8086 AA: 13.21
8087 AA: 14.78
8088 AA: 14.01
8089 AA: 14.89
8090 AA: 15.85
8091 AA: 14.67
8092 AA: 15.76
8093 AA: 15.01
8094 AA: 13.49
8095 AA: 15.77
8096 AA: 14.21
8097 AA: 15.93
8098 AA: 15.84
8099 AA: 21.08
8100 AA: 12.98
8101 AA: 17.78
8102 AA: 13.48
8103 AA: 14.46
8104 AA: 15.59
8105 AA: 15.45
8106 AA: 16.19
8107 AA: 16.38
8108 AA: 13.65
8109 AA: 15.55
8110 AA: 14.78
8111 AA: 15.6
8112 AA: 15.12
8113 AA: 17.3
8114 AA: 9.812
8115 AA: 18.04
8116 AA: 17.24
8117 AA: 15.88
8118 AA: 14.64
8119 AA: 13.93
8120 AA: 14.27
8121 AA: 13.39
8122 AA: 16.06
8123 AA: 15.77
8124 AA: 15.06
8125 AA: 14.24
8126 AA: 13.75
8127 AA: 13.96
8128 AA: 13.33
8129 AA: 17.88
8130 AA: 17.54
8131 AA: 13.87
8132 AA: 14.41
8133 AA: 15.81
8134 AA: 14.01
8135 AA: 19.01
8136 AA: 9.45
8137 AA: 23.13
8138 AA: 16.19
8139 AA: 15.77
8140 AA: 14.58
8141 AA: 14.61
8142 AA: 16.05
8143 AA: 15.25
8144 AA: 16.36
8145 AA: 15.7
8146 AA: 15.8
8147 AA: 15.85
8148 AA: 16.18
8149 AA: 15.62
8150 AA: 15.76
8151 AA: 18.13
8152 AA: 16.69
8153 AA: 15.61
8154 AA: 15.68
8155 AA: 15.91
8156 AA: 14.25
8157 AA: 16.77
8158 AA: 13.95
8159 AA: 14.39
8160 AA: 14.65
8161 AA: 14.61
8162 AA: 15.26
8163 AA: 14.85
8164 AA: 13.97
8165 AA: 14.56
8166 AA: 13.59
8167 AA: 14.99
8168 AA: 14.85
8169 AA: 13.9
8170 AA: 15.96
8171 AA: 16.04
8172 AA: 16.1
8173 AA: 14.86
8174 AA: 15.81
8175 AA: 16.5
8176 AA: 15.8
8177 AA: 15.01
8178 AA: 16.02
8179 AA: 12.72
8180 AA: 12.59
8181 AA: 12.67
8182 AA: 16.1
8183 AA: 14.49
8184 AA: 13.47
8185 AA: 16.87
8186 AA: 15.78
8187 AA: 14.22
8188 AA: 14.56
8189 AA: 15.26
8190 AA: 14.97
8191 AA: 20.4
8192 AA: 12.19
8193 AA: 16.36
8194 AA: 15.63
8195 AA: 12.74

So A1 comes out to 0.6 AA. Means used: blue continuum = 14.4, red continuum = 15.4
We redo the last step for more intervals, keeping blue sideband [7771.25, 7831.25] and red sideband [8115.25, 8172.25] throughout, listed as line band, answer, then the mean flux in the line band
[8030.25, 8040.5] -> 0.3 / 14.7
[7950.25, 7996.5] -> 1.8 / 14.5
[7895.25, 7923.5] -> 1.4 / 14.3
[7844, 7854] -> 0.7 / 14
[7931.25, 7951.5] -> 1.2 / 14.1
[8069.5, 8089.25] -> 0.9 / 14.6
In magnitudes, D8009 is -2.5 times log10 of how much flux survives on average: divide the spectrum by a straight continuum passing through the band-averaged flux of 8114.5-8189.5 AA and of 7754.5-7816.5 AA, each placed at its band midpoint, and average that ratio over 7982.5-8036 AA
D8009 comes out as 0.03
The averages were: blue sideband 14.8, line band 14.7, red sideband 15.3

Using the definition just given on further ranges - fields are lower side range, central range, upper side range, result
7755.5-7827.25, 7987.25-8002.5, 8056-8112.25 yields 0.09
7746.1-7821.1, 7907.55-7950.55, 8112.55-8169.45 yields 0.06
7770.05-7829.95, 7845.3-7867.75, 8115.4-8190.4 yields 0.03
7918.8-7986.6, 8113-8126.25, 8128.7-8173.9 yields 0.03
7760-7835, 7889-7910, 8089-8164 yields 0.05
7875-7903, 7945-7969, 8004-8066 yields 0.04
